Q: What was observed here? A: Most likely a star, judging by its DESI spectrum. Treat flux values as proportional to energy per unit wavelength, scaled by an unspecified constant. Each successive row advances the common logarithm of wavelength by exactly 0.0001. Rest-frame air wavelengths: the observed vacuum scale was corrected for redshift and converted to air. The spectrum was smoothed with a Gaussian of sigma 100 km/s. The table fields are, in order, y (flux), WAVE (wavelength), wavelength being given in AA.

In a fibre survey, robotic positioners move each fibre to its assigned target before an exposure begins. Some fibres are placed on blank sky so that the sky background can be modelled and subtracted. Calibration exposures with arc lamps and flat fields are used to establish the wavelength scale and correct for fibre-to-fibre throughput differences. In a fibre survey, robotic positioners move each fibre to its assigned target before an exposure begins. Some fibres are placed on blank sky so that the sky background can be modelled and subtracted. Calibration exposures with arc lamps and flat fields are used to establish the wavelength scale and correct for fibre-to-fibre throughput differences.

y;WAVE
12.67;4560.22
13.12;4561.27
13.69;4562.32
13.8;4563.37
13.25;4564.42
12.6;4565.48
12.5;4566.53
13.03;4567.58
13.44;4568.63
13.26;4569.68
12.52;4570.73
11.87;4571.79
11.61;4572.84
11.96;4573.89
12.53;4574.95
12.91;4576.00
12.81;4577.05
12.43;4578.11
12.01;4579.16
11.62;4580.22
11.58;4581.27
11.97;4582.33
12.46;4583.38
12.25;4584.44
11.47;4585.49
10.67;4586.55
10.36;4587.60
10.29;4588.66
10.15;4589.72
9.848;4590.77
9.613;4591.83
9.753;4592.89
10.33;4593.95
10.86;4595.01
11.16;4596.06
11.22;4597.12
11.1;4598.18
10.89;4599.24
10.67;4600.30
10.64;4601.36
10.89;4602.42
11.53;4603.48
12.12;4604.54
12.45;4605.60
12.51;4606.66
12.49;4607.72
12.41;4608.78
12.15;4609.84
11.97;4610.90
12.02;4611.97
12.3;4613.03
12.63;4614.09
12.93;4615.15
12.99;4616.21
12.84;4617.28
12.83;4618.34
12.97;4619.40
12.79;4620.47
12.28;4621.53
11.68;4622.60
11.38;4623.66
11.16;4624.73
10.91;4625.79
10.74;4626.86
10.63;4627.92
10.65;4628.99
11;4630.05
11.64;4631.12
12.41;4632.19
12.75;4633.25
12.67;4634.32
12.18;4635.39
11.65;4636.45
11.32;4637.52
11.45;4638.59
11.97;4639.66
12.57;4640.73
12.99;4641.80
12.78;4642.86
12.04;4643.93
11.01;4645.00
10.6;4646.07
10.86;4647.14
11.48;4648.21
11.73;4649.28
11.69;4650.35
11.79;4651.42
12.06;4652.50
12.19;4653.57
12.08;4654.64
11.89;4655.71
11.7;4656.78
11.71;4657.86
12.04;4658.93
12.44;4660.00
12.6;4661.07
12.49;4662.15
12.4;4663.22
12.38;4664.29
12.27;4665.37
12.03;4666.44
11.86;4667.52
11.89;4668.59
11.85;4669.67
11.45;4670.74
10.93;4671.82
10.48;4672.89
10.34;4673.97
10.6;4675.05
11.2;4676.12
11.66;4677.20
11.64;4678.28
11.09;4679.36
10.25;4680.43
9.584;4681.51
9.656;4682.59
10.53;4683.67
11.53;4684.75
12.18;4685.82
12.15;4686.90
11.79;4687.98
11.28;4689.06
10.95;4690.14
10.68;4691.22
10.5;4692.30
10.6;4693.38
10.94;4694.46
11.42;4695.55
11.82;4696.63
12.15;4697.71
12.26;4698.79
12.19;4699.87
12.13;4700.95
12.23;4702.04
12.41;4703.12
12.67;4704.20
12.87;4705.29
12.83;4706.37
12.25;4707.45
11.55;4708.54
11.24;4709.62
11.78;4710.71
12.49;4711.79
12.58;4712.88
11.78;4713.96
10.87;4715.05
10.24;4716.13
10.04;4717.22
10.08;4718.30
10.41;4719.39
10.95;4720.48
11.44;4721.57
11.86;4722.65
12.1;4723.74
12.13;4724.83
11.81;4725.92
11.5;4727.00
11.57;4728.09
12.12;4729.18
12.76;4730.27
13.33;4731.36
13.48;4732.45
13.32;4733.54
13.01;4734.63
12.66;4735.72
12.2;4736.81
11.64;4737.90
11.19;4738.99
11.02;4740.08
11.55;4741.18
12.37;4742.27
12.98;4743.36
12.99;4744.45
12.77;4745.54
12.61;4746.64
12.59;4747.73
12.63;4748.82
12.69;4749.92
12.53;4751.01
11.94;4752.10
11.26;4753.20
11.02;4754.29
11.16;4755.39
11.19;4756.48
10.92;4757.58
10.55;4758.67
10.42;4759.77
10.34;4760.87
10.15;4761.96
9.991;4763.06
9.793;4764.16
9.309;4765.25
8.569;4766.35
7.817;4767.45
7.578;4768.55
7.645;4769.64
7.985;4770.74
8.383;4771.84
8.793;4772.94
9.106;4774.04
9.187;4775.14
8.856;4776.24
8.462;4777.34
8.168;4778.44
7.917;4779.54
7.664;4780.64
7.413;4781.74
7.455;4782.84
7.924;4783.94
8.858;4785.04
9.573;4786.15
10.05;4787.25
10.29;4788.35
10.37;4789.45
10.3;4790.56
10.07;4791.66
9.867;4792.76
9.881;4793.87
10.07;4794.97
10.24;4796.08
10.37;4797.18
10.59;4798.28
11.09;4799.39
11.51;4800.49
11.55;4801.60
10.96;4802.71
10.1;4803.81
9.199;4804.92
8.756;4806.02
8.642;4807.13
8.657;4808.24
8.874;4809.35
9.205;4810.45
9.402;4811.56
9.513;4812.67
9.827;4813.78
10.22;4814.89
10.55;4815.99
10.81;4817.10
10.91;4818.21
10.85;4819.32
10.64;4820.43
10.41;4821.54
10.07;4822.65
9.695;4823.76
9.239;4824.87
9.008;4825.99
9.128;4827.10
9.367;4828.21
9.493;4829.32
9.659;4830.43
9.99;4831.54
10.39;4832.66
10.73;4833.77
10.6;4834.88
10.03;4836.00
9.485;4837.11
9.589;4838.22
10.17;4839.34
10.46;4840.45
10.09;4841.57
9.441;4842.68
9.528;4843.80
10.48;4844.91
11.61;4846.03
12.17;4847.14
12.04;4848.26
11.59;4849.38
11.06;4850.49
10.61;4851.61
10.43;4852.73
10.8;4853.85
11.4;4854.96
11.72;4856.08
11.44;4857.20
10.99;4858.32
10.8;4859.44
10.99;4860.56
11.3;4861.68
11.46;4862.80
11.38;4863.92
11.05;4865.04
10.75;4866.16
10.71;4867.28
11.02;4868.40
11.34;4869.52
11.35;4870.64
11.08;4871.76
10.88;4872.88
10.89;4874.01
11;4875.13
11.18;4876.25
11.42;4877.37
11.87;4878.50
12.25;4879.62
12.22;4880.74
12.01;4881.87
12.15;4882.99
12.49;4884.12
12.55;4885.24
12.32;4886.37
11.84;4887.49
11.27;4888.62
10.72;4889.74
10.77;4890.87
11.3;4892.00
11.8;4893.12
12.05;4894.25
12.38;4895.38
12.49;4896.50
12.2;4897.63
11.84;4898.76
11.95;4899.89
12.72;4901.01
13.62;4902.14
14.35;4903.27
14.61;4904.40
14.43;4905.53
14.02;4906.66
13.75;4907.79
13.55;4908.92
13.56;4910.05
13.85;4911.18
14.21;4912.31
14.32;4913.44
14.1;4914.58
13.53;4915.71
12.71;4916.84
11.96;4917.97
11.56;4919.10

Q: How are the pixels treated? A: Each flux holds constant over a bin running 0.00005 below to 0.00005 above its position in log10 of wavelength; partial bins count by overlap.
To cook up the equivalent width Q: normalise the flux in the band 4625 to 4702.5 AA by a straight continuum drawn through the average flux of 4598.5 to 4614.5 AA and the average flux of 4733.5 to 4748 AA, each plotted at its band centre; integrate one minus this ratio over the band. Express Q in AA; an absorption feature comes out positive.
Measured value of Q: 3.0 AA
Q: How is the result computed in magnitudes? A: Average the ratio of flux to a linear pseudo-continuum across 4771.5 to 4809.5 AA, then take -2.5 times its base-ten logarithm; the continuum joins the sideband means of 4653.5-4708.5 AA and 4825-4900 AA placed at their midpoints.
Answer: 0.195 mag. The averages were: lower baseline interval 11.6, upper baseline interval 11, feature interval 9.42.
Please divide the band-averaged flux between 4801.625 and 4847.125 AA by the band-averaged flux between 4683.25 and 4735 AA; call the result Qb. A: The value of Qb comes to 0.84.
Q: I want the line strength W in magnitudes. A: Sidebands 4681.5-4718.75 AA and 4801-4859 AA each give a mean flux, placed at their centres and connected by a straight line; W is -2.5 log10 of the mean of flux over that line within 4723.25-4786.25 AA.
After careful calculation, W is 0.04 mag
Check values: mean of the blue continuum 11.5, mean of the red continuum 10.2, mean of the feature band 10.6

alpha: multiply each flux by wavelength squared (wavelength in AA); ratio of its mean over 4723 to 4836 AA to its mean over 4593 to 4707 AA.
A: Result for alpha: 0.94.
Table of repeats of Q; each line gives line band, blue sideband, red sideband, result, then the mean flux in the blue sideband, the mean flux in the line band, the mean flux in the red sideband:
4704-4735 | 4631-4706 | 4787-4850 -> -2.0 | 11.7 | 11.9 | 10.1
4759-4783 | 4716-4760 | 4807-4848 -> 5.3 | 11.9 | 8.72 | 10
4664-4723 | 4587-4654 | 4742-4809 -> -3.1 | 11.6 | 11.4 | 10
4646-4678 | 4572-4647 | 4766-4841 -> -1.7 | 11.7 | 11.7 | 9.54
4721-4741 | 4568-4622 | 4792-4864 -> -2.2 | 11.8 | 12.2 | 10.3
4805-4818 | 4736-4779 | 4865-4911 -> 1.9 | 10.5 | 9.53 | 12.1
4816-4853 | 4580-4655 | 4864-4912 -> 5.4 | 11.6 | 10.3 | 12.1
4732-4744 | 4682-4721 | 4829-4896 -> -0.9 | 11.5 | 12.3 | 11.1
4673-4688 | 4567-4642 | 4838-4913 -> 1.0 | 11.8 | 11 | 11.7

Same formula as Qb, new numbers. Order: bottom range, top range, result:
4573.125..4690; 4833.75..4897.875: 0.96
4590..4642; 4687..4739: 1.01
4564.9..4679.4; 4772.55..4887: 0.88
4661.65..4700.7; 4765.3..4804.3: 0.82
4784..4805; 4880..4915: 1.25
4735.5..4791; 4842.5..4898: 1.12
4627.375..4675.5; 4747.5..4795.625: 0.82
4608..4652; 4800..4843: 0.83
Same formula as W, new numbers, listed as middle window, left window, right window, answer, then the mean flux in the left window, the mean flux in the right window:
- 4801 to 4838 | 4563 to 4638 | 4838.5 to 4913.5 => 0.19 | 11.8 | 11.8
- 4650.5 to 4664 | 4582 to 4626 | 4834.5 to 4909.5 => -0.05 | 11.6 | 11.6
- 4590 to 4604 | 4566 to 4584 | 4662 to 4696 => 0.14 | 12.4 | 11.3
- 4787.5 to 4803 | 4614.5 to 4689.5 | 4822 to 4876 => 0.04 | 11.7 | 10.6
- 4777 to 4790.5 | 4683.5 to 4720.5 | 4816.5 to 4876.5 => 0.25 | 11.6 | 10.6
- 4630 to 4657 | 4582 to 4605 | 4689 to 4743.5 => -0.06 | 10.9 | 11.8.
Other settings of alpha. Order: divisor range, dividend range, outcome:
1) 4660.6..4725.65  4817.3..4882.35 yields 1.00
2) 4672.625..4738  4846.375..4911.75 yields 1.10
